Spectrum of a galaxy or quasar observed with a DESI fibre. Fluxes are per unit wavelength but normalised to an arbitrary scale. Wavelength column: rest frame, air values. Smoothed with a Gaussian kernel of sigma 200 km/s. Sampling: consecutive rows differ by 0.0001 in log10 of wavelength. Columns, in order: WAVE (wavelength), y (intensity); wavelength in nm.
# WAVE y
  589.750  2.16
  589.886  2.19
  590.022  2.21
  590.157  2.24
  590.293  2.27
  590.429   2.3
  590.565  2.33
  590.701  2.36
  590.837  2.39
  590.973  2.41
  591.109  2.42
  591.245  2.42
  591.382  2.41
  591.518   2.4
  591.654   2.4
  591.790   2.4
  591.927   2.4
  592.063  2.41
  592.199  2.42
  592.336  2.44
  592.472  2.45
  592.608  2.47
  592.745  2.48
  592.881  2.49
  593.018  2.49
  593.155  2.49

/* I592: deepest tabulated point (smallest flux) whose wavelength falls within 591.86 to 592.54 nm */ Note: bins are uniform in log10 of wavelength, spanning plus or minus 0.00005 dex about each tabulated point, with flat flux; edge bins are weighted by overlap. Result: 2.4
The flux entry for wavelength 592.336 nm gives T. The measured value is 2.44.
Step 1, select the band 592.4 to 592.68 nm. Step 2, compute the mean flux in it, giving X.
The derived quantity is 2.46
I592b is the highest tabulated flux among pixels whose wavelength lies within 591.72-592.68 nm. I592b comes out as 2.47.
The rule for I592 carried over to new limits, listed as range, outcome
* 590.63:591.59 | 2.36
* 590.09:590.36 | 2.24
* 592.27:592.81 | 2.44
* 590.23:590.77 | 2.27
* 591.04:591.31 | 2.42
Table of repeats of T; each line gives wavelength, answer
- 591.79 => 2.4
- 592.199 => 2.42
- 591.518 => 2.4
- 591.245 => 2.42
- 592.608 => 2.47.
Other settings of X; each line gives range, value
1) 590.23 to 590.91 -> 2.33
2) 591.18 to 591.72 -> 2.41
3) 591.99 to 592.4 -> 2.42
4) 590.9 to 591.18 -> 2.42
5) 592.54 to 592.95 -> 2.48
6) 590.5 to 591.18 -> 2.38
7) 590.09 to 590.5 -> 2.27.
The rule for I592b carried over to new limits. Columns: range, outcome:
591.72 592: 2.4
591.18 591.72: 2.42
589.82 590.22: 2.24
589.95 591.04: 2.41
